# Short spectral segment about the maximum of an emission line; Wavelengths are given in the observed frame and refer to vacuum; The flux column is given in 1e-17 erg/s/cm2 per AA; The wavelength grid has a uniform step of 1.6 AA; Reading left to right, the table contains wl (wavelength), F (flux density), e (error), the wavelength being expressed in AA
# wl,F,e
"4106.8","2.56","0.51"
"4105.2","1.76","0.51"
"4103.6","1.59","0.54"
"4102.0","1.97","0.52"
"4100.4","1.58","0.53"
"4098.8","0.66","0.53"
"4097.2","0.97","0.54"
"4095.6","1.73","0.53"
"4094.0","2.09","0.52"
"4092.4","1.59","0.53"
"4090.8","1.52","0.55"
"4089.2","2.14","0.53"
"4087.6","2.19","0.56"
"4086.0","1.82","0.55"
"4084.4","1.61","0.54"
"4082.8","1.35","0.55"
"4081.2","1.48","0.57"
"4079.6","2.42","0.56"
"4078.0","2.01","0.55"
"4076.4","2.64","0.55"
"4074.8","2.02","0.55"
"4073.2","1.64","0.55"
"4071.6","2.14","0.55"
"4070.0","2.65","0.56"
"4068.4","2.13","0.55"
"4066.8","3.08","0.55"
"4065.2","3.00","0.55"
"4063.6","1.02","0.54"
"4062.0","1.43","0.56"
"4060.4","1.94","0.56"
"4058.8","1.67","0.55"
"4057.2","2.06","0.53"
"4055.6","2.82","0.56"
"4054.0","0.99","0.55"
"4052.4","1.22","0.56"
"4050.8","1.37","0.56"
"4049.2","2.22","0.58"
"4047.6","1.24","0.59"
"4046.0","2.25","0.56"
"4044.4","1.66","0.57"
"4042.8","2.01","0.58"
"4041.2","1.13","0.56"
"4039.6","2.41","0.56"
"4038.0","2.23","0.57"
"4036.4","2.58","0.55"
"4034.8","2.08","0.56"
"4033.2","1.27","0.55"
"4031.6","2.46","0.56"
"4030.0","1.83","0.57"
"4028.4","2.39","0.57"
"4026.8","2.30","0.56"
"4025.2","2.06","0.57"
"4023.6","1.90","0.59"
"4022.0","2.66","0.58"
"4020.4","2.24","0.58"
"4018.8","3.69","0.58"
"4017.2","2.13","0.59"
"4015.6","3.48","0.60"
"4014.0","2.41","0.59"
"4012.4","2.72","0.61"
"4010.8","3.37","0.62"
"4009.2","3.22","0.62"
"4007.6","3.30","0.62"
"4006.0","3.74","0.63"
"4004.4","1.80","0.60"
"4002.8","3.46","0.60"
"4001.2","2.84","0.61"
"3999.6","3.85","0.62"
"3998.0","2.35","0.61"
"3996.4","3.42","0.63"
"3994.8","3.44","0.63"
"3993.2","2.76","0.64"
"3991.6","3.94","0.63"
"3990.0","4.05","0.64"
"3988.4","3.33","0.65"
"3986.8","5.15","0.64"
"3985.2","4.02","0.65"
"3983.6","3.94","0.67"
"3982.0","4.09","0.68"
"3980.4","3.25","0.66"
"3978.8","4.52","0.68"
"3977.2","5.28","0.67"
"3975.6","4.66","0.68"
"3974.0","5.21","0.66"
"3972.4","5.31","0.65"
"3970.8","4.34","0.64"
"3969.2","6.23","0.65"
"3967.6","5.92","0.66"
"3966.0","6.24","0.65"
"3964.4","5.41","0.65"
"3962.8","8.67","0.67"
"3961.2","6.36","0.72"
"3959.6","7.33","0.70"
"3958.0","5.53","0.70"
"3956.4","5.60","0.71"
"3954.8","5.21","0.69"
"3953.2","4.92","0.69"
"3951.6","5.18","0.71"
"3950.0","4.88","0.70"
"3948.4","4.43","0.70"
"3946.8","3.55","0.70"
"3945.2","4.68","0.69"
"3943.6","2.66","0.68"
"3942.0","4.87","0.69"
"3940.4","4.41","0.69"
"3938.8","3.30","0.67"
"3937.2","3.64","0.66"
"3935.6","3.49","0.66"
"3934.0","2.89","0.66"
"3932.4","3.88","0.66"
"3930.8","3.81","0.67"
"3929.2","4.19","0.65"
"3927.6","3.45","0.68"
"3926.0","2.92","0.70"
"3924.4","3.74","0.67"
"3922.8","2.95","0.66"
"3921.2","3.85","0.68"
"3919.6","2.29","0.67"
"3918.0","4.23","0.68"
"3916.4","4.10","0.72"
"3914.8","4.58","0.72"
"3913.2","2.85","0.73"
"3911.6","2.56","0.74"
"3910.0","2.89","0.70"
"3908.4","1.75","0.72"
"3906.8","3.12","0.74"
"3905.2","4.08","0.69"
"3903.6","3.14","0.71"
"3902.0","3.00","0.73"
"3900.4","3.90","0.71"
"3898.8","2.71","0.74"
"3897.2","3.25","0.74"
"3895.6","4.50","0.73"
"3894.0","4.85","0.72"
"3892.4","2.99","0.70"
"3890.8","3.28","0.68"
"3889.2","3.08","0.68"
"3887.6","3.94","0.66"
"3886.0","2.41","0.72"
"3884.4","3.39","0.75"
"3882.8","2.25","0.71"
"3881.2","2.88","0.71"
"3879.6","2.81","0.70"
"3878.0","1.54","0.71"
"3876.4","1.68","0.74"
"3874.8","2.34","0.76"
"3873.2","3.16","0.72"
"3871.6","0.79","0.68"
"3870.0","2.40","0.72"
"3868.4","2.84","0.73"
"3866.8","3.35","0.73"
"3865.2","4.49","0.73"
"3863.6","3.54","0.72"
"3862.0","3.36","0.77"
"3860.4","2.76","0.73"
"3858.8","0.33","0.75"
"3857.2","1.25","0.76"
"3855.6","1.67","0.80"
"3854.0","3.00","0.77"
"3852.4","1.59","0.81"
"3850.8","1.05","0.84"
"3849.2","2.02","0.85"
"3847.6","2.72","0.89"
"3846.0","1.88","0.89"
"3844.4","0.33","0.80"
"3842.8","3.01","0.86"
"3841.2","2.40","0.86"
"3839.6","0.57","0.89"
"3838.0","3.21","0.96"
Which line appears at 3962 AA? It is C IV 1549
